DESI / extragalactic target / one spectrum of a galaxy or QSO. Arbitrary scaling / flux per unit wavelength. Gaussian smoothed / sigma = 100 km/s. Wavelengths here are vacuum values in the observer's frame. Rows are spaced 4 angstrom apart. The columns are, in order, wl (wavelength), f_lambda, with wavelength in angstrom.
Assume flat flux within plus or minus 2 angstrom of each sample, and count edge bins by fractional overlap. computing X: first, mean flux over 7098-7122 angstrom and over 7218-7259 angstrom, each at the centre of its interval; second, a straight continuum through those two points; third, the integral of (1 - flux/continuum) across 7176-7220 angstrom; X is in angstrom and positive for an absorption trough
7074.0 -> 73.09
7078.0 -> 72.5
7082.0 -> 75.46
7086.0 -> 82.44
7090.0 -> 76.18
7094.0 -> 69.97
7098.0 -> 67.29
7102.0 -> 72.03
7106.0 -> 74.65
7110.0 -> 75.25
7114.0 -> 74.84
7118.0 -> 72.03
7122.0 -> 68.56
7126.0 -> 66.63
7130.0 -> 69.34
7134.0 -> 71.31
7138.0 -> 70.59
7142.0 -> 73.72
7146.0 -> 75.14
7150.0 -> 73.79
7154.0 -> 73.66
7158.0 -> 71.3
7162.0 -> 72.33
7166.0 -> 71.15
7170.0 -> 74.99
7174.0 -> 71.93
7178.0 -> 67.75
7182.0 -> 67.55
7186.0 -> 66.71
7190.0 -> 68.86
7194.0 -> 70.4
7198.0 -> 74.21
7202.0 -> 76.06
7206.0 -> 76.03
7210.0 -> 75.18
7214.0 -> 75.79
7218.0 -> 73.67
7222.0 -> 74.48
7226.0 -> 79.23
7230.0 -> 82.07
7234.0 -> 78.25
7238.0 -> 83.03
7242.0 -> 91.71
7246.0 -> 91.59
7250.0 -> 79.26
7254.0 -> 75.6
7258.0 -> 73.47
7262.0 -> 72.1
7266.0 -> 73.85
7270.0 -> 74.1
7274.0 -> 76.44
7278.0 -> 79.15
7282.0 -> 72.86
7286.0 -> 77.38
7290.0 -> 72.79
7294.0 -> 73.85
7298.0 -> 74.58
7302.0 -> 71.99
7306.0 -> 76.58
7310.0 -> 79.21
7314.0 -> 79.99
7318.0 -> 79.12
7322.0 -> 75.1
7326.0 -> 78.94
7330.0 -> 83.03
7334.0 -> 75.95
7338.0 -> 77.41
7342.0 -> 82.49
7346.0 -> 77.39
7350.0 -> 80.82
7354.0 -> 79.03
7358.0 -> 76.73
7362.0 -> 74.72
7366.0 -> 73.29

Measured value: 3.5 angstrom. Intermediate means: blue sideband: 72.8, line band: 72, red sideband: 80.7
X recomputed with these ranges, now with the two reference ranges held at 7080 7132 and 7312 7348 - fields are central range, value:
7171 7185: 1.0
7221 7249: -2.5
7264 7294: 0.9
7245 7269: 0.0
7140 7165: 0.2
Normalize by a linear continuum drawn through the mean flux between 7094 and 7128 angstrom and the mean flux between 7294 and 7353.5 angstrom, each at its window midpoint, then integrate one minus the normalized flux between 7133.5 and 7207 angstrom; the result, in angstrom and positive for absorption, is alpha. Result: 1.2 angstrom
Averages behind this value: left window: 71.3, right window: 77.9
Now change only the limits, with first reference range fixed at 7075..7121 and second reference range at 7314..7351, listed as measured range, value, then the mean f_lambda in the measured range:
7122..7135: 1.0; 68.8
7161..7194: 2.4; 70.1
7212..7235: -0.2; 77.2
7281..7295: 0.6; 74.3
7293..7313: 0.7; 75.5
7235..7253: -2.0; 85.3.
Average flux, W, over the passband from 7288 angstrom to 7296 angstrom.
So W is 73.3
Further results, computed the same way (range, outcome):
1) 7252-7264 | 73.7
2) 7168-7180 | 71.6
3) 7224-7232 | 80.7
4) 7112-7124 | 71.8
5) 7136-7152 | 73.3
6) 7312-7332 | 79.2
